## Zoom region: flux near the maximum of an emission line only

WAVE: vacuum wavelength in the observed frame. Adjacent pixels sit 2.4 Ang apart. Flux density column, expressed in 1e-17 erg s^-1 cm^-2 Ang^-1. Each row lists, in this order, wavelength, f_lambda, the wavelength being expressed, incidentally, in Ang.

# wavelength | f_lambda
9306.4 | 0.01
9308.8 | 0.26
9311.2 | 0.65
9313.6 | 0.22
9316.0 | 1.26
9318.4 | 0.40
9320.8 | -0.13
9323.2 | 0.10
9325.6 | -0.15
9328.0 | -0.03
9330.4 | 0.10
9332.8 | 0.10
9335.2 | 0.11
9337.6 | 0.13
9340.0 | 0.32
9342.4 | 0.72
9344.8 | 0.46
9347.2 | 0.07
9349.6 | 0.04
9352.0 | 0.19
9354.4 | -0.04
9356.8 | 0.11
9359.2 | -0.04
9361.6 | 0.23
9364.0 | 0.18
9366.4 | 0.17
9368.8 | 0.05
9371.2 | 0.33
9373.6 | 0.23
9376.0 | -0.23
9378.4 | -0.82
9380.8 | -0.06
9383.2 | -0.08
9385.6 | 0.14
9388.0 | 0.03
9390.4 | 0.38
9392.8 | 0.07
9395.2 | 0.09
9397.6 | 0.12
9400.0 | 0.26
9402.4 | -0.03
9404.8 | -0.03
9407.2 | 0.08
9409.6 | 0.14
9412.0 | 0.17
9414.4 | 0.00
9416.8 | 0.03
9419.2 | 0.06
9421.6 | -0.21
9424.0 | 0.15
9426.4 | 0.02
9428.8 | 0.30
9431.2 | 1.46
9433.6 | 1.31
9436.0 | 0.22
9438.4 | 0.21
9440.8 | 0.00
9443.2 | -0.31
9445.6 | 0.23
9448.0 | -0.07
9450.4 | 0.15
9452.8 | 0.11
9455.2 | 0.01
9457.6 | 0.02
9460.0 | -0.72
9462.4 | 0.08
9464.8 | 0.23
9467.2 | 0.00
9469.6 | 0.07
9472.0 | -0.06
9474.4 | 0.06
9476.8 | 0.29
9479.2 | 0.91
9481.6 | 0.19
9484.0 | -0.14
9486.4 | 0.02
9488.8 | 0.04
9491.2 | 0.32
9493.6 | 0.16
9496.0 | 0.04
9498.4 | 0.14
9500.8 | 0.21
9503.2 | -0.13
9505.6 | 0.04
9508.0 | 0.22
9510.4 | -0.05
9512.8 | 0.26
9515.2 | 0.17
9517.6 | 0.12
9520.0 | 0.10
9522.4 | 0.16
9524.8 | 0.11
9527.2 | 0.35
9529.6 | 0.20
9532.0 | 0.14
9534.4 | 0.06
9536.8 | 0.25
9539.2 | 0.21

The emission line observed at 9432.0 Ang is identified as [O III] 5007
